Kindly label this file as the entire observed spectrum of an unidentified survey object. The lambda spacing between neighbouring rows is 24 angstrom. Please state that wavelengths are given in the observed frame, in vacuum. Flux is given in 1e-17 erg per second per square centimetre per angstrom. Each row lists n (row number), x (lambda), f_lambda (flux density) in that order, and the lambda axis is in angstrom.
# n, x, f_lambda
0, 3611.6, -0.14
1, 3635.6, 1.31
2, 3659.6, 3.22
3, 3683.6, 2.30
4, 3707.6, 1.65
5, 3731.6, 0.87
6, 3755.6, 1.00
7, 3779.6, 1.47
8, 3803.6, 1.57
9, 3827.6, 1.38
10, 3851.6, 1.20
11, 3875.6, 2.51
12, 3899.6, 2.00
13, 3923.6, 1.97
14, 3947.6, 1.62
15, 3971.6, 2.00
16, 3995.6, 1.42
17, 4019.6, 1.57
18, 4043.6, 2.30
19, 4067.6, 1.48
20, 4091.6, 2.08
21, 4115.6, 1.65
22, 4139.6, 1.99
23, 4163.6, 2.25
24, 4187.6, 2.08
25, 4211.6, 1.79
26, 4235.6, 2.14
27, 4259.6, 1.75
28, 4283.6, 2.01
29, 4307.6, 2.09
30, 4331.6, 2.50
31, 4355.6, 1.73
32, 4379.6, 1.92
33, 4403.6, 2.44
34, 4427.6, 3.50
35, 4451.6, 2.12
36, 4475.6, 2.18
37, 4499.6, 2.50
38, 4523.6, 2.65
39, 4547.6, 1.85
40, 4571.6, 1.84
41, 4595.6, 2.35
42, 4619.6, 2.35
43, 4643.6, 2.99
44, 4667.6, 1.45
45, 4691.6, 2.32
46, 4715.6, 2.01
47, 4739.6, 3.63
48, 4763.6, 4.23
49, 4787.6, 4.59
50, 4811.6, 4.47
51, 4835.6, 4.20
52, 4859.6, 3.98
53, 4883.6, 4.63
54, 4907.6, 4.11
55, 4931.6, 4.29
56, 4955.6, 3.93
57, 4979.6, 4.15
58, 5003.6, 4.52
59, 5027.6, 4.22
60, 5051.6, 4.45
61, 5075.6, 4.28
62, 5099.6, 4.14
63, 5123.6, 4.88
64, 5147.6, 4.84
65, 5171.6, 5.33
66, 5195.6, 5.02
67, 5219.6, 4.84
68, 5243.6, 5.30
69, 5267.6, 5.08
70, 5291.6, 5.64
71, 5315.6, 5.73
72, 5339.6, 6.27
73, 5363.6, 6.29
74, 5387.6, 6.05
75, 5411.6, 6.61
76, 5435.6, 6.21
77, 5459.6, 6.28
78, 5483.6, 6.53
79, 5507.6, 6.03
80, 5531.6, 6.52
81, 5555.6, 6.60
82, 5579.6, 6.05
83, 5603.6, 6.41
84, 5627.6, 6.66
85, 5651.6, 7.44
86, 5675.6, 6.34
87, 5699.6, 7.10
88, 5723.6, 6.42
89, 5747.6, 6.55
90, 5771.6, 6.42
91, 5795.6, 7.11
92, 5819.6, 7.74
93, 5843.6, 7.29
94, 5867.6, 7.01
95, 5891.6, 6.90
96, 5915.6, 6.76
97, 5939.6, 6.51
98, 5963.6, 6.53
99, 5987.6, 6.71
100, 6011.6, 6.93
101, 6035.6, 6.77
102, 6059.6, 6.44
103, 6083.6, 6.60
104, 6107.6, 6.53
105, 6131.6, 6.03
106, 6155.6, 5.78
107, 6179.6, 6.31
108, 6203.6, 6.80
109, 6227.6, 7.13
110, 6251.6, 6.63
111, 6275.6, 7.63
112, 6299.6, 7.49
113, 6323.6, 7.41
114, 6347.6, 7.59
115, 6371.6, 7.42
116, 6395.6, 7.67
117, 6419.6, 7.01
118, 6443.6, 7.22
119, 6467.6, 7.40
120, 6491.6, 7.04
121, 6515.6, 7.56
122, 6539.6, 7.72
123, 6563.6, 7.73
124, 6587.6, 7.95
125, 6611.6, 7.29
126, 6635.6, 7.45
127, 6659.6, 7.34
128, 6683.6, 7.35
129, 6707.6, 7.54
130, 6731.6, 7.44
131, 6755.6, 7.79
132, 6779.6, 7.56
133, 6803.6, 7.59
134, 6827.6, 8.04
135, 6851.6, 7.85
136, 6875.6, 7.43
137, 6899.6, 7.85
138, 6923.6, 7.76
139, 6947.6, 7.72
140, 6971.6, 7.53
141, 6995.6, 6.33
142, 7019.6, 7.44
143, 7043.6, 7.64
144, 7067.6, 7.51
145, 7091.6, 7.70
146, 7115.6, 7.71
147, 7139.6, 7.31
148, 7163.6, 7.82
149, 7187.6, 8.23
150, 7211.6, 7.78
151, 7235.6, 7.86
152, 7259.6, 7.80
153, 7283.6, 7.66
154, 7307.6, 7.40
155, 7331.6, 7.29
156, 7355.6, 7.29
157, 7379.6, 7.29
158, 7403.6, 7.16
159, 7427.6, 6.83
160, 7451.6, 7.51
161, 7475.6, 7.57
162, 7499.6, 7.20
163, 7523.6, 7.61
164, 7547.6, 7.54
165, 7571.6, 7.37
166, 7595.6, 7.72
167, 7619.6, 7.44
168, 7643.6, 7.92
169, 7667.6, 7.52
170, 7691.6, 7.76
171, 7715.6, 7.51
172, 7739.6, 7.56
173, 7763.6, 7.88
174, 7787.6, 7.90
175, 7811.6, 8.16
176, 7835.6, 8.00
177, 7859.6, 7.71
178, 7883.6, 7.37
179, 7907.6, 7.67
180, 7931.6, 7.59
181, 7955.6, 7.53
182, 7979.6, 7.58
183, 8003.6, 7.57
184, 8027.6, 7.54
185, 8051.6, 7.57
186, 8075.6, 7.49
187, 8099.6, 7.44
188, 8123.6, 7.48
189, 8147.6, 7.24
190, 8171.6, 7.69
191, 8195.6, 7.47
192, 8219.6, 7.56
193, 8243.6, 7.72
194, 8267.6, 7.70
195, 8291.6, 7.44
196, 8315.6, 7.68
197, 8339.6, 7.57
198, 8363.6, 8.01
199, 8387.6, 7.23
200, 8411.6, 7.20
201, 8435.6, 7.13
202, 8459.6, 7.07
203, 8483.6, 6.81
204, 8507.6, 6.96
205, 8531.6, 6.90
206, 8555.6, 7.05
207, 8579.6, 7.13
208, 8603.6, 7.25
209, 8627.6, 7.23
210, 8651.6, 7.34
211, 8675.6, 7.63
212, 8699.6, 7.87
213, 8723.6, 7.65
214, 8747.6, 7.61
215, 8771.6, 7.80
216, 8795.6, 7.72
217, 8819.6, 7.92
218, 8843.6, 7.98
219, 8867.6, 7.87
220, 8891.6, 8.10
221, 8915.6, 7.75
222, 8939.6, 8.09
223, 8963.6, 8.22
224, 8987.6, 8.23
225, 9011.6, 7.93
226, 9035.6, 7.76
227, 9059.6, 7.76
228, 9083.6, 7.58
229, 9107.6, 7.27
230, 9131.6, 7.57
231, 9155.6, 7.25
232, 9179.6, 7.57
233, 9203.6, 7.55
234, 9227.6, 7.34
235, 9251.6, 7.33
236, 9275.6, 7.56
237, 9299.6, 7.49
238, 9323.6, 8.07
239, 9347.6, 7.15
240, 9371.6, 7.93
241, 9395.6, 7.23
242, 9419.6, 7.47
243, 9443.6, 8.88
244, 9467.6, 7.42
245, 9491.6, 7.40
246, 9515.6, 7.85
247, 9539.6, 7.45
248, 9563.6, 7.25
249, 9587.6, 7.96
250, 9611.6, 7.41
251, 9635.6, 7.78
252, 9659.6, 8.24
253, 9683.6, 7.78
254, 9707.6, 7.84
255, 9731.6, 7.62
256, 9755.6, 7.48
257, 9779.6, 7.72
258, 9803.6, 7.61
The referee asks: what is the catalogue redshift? 0.19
